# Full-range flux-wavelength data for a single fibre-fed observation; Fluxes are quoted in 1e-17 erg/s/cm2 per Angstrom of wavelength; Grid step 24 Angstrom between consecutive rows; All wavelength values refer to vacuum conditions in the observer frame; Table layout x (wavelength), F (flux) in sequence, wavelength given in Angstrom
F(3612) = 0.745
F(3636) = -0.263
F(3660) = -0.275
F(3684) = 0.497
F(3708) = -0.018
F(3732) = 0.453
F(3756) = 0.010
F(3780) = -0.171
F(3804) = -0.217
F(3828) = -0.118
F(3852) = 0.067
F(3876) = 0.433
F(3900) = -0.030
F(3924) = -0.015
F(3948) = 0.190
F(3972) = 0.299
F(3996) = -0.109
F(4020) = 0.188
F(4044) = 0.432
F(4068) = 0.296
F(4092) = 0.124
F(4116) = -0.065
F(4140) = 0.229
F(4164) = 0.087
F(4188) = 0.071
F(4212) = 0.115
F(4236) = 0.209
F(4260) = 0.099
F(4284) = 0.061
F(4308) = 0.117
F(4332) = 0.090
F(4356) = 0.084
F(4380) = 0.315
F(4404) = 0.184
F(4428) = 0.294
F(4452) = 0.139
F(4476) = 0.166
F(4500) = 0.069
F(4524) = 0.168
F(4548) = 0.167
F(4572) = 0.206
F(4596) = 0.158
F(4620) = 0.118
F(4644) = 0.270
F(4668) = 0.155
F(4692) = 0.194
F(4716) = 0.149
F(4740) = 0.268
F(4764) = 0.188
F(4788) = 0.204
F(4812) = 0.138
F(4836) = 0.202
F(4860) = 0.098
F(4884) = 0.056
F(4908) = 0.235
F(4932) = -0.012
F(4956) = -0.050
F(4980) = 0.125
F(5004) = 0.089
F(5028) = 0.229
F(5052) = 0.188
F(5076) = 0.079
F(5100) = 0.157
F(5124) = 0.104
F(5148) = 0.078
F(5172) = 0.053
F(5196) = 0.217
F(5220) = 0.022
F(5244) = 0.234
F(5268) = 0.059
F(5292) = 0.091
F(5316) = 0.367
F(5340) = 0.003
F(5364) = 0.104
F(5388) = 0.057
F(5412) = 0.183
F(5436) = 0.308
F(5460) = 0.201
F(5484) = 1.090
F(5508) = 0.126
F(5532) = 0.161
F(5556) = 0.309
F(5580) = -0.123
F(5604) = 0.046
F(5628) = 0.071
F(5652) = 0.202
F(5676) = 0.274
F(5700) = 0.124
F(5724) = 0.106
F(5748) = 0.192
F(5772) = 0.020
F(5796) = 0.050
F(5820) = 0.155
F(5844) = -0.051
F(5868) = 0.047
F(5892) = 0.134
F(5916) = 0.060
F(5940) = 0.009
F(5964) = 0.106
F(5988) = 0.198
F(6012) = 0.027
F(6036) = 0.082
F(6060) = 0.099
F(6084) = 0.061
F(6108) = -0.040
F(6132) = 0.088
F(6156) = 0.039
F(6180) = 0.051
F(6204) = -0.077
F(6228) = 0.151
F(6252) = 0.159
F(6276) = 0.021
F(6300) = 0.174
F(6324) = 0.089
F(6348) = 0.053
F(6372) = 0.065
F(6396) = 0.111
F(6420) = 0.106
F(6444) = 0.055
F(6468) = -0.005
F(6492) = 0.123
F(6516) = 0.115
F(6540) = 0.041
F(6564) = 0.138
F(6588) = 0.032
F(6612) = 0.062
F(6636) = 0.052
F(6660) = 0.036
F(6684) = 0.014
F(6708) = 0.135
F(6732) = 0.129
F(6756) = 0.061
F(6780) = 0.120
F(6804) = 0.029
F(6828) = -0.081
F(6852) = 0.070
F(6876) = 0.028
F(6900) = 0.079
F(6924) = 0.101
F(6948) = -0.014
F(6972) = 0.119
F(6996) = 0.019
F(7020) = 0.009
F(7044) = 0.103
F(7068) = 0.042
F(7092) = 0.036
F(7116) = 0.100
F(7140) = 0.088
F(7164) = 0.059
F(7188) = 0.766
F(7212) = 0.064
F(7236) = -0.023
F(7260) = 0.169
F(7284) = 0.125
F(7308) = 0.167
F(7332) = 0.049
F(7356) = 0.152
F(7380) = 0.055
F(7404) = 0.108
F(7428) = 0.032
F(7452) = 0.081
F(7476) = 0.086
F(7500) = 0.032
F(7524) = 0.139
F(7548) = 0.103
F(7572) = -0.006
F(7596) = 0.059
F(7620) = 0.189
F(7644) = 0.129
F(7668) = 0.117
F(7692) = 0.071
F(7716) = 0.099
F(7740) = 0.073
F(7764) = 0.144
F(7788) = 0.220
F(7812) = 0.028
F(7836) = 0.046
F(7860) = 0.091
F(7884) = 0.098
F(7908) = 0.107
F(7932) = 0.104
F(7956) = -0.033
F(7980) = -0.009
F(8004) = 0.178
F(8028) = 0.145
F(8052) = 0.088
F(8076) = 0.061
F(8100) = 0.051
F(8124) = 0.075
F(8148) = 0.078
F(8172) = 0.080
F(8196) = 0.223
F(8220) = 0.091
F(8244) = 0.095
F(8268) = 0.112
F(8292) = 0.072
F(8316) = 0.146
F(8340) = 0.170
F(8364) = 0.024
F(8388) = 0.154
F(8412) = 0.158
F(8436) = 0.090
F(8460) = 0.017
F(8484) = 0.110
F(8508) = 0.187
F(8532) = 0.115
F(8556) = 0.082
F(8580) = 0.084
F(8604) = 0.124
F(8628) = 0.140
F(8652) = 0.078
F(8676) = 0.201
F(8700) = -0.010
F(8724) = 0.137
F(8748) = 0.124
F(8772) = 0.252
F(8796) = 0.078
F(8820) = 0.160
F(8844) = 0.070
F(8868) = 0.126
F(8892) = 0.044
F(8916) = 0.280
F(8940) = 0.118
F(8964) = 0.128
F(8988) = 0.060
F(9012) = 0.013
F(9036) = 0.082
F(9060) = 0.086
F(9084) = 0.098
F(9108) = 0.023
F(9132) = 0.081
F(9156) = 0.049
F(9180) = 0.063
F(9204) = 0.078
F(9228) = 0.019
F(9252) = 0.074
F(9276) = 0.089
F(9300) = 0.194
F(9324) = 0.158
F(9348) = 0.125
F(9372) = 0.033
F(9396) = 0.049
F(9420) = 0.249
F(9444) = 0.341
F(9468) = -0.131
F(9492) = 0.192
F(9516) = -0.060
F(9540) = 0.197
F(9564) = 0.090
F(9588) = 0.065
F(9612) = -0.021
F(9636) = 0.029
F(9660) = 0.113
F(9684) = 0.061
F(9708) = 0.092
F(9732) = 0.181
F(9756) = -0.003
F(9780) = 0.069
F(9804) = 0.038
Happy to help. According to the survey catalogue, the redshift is 0.09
